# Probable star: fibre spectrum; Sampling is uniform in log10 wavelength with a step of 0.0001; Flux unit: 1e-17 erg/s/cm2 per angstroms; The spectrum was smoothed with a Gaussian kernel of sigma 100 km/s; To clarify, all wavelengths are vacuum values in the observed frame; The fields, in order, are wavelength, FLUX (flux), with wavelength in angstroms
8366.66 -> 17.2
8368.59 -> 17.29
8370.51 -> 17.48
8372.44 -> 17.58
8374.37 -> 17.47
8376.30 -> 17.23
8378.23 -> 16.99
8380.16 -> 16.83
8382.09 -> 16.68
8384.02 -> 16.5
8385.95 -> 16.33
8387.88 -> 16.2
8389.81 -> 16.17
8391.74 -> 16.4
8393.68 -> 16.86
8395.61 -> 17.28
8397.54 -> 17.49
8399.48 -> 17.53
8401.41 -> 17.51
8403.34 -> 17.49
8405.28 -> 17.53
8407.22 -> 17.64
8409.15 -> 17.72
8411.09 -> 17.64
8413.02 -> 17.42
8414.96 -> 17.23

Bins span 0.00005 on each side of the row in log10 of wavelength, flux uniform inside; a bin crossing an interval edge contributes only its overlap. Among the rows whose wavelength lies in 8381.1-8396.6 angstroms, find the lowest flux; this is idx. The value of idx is 16.17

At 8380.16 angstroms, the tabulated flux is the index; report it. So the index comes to 16.83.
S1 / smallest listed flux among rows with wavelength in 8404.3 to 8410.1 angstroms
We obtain 17.53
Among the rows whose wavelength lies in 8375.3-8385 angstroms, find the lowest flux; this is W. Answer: 16.5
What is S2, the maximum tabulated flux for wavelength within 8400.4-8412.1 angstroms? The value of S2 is 17.72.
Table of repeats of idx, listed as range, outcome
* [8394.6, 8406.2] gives 17.28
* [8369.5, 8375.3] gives 17.47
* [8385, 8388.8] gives 16.2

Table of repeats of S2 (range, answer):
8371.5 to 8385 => 17.58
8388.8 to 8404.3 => 17.53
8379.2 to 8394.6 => 16.86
